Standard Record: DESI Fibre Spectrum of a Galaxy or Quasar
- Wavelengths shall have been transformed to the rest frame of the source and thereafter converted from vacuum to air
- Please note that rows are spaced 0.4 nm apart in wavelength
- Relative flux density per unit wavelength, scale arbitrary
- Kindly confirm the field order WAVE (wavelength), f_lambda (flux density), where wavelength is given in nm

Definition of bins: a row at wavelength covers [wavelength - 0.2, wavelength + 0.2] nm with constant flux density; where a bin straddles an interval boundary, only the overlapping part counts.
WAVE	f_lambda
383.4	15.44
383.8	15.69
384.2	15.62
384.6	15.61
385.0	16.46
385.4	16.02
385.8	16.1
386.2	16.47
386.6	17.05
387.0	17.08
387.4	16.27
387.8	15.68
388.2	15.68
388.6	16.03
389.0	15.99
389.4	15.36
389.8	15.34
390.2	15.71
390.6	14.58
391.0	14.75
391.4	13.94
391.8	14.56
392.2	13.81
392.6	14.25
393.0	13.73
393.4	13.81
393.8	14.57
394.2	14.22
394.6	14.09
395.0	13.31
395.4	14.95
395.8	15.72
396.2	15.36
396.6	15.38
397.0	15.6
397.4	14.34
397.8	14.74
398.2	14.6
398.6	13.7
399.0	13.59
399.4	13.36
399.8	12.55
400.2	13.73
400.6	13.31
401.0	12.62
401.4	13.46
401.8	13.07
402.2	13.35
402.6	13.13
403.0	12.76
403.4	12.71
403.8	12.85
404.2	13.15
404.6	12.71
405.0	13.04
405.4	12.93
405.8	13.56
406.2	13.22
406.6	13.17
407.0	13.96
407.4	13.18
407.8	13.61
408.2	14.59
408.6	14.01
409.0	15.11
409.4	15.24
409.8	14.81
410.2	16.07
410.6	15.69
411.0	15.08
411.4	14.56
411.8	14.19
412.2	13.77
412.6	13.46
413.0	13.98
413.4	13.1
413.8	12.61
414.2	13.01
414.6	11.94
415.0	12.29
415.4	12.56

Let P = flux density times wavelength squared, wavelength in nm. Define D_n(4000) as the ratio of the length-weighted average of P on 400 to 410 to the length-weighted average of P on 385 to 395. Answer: 1.0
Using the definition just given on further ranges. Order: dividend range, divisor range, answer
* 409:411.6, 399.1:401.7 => 1.21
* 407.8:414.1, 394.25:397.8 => 1.04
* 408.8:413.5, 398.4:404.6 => 1.17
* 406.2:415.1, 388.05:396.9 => 1.03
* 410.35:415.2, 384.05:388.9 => 0.96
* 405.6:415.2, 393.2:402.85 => 1.06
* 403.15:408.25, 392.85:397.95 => 0.95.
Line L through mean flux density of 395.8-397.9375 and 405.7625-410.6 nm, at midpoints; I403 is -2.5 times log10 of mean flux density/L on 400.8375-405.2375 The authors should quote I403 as 0.13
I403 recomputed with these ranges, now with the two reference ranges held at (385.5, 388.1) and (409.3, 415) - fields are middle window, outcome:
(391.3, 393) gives 0.13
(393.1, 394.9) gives 0.12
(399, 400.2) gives 0.15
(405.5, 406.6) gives 0.10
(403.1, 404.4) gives 0.15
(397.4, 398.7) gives 0.07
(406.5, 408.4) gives 0.06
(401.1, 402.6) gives 0.14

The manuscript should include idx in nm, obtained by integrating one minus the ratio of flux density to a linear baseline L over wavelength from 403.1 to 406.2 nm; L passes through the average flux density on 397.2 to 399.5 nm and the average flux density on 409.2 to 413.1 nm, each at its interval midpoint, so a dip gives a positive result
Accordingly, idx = 0.30 nm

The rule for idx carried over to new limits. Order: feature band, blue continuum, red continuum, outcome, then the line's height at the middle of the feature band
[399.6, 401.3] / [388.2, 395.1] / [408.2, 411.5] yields 0.20 nm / 14.8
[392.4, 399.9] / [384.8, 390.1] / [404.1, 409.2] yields 0.31 nm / 15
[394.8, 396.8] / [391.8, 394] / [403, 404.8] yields -0.17 nm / 13.8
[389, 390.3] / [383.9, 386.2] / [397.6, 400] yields -0.02 nm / 15.2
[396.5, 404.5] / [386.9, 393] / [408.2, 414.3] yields 0.65 nm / 14.8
